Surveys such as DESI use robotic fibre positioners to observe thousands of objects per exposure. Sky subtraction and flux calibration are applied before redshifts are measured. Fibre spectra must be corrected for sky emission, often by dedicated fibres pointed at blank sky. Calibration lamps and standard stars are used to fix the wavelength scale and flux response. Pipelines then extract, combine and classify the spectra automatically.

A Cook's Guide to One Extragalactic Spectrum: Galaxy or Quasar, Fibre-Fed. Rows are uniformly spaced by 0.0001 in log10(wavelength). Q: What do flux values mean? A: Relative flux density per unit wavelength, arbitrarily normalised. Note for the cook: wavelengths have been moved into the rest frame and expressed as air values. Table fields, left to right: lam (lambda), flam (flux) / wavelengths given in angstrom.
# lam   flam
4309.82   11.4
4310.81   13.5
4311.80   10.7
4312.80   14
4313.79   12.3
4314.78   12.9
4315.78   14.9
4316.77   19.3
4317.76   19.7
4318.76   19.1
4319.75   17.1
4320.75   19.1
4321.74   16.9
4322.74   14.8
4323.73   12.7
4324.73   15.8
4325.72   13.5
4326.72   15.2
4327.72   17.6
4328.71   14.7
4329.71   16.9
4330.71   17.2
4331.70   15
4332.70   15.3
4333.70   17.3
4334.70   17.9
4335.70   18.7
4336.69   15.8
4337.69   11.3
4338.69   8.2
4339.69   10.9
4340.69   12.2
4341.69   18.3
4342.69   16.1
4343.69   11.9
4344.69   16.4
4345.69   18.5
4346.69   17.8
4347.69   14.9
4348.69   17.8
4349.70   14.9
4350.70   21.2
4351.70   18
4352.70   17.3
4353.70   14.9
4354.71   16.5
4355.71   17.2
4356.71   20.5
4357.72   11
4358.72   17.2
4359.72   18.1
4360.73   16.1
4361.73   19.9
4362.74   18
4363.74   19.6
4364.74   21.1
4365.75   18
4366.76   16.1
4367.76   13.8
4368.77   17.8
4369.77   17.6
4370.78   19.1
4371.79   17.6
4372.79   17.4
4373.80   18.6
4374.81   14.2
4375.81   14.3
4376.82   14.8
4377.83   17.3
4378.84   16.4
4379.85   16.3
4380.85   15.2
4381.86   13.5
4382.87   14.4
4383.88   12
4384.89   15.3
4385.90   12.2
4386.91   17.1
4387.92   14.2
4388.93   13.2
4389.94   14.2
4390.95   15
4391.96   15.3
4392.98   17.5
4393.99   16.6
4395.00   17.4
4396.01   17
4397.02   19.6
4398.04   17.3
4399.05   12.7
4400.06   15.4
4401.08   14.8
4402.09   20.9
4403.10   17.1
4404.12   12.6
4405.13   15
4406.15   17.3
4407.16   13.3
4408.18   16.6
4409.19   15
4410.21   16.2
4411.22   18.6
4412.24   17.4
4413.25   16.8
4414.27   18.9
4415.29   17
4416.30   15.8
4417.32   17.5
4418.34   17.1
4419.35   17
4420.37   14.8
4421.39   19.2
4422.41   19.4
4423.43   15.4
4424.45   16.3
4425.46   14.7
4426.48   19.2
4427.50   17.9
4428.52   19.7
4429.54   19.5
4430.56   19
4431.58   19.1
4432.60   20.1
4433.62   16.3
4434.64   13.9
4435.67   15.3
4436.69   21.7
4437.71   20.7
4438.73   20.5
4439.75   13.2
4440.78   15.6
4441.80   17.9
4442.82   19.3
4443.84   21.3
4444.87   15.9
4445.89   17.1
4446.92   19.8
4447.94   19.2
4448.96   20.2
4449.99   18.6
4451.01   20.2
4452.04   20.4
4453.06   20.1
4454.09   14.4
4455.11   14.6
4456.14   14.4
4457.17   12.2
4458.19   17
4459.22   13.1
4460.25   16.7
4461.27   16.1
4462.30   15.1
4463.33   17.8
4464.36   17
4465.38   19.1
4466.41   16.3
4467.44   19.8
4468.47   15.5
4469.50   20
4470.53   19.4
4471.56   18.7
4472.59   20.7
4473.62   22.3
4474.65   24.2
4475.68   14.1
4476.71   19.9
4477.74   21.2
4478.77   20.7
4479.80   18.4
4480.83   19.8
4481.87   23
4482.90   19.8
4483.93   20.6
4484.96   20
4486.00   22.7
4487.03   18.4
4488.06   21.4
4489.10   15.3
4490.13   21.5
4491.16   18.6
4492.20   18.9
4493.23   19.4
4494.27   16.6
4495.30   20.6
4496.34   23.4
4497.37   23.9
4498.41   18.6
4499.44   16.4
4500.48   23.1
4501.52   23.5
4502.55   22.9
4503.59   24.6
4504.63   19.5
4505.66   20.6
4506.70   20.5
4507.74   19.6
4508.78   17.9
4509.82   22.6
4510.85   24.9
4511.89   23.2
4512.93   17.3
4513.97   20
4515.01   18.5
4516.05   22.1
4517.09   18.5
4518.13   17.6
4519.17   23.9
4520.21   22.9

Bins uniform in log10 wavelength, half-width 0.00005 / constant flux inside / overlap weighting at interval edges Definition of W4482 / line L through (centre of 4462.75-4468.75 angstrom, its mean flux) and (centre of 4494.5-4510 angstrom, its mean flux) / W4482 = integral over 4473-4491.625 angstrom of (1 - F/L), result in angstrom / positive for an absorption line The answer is -0.9 angstrom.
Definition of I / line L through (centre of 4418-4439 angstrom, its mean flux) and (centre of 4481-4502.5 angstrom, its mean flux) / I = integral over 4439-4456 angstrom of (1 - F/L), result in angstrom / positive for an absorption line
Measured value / 0.6 angstrom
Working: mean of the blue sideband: 17.9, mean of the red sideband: 20.3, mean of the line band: 17.9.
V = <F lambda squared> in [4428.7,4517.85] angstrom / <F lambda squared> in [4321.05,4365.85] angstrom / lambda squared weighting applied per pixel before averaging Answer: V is 1.25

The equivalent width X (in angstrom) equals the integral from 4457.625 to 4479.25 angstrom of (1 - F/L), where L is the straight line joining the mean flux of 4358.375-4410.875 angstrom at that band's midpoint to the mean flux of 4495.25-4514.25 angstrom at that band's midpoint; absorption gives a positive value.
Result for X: 1.58 angstrom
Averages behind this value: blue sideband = 16.2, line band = 18.3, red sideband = 21.2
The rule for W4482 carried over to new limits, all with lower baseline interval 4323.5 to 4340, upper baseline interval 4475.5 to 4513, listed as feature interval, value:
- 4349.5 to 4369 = -1.8 angstrom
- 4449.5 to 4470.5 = 2.5 angstrom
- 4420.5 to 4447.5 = 0.7 angstrom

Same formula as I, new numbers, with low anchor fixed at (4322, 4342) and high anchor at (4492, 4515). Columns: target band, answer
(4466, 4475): 0.0 angstrom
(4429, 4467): 2.7 angstrom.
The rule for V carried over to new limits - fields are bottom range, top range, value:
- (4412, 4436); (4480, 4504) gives 1.22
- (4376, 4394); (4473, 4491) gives 1.41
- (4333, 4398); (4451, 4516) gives 1.26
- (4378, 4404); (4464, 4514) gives 1.35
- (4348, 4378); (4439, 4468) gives 1.05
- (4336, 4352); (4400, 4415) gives 1.11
